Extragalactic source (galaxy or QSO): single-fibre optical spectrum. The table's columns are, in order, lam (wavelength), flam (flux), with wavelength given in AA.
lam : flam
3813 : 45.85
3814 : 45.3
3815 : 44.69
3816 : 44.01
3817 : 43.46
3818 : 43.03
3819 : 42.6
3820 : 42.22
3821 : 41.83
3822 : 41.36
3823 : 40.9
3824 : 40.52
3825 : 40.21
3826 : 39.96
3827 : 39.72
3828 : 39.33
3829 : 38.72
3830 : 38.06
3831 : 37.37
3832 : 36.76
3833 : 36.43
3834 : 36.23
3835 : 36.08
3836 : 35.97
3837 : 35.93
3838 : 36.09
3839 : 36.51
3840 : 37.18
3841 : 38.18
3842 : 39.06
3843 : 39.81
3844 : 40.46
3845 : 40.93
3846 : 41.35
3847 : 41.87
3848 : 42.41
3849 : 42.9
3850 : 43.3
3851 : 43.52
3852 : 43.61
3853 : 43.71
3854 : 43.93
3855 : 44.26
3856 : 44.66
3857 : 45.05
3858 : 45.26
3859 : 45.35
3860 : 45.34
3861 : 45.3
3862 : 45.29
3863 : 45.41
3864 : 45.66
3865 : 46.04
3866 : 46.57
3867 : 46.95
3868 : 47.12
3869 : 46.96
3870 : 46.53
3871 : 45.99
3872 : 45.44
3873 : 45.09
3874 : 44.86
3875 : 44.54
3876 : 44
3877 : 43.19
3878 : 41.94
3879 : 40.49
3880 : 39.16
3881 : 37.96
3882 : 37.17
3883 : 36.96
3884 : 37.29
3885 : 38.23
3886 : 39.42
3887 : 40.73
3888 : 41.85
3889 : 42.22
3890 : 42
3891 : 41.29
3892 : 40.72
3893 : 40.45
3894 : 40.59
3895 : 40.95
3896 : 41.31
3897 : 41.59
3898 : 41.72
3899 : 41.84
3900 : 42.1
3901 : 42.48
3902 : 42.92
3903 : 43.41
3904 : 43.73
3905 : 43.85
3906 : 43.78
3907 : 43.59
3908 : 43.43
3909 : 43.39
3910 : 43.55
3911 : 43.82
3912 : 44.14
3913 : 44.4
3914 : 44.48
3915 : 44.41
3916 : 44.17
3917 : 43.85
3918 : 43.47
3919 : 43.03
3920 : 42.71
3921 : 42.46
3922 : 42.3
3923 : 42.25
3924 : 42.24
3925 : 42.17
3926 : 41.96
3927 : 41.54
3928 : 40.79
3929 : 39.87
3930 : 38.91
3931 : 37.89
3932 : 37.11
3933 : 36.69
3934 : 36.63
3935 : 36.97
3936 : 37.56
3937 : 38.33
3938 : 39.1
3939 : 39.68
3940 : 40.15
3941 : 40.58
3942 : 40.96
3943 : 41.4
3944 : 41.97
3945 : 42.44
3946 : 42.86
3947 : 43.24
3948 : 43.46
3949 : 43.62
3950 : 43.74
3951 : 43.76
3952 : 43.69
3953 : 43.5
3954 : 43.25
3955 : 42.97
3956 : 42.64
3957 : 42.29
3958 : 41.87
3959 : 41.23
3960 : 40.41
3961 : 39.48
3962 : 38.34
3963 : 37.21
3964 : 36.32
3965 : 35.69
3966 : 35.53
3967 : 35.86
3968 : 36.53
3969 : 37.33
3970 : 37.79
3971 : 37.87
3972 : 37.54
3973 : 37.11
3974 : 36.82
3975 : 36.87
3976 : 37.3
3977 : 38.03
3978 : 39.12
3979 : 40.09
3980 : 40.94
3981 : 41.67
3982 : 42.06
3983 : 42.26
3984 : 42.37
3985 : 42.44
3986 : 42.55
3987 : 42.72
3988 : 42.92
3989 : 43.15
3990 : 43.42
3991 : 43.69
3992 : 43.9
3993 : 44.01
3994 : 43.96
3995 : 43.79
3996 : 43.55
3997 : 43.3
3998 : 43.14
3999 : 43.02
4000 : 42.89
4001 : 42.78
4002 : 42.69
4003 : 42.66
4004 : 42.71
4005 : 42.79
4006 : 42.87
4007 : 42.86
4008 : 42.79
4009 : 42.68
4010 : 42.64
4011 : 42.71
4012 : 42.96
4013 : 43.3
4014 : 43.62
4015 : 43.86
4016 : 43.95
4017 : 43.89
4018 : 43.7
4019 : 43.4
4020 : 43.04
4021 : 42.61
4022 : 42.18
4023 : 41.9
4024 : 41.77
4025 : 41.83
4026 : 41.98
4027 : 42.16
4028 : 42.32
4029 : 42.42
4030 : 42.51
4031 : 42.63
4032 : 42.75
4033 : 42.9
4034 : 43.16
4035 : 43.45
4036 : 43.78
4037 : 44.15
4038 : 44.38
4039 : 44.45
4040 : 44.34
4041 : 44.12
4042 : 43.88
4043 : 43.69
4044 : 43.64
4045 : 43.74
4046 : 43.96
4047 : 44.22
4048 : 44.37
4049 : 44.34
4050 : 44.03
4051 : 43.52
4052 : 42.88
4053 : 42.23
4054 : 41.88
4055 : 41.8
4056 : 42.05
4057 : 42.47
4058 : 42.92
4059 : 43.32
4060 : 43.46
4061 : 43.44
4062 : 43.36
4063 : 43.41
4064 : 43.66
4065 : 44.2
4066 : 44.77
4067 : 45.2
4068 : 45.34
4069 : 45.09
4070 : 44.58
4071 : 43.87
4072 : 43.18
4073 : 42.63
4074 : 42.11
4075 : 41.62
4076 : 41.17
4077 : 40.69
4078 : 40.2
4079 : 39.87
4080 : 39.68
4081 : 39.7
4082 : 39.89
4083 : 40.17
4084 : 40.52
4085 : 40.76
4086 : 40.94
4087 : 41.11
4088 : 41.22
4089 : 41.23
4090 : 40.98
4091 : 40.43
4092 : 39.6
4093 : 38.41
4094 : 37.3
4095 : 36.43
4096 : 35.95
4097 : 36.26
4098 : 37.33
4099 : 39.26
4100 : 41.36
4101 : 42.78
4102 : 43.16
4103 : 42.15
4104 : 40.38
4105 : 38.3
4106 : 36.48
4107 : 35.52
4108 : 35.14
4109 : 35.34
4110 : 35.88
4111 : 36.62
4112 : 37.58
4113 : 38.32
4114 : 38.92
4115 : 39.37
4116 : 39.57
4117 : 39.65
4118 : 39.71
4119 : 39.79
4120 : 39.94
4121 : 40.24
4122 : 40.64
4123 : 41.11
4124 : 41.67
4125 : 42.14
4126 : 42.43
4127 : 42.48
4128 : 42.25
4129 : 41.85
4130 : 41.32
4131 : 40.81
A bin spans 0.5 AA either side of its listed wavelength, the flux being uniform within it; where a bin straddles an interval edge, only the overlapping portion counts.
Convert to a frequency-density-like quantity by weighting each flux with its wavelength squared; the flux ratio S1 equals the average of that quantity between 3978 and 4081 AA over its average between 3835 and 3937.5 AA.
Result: 1.10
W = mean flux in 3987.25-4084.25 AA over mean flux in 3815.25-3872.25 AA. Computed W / 1.03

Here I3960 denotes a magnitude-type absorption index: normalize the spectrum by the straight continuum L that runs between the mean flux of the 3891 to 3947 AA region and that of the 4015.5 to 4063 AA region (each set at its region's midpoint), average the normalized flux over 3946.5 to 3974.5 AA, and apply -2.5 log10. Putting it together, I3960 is 0.058 mag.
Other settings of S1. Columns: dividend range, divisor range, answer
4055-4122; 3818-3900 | 1.09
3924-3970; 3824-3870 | 1.02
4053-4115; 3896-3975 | 1.07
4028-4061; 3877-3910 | 1.13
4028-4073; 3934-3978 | 1.15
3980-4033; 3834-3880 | 1.08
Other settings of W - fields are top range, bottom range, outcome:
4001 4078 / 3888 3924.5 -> 1.01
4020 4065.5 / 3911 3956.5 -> 1.04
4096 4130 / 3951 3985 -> 1.00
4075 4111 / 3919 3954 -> 0.96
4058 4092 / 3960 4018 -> 1.02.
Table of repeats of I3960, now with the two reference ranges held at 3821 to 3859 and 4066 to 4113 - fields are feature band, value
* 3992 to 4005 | -0.08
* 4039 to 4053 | -0.10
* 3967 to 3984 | 0.04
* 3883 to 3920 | -0.05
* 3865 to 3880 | -0.12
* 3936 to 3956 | -0.05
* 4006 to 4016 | -0.08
